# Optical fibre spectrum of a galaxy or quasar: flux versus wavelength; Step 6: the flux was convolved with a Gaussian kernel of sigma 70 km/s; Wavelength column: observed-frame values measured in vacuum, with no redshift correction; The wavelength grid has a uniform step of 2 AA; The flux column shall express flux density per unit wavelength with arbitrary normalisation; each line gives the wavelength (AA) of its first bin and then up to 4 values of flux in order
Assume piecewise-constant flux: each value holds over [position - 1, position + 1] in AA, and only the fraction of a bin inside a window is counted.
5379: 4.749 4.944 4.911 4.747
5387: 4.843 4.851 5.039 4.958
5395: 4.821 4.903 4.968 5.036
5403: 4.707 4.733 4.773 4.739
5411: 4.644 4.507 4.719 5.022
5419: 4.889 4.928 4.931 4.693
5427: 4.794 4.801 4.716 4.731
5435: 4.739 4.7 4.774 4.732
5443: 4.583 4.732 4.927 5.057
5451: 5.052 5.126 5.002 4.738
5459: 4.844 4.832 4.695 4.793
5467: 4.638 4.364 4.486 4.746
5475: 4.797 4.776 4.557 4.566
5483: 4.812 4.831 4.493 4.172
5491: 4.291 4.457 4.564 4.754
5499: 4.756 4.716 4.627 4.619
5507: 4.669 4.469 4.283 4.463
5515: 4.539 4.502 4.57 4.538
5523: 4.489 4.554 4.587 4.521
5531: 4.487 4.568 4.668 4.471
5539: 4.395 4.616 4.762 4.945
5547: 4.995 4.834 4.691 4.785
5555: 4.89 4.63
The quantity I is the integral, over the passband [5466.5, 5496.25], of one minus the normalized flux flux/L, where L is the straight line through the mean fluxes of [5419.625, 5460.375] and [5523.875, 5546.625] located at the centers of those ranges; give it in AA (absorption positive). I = 1.0 AA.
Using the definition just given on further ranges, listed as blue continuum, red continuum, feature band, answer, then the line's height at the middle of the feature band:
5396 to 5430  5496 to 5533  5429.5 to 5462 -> -0.7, 4.73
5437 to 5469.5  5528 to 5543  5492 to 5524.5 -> 0.5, 4.63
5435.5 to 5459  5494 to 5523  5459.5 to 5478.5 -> 0.3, 4.75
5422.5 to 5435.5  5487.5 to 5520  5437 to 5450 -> -0.2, 4.72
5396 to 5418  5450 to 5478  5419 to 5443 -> 0.1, 4.79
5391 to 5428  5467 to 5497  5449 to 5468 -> -0.9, 4.66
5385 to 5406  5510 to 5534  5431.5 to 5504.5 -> -0.6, 4.67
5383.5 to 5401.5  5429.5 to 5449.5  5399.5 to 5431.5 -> 0.3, 4.83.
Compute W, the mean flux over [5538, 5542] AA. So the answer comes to 4.51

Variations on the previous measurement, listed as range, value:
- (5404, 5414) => 4.68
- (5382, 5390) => 4.84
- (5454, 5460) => 4.86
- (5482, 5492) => 4.52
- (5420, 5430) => 4.83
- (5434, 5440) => 4.74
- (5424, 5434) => 4.75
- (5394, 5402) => 4.93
